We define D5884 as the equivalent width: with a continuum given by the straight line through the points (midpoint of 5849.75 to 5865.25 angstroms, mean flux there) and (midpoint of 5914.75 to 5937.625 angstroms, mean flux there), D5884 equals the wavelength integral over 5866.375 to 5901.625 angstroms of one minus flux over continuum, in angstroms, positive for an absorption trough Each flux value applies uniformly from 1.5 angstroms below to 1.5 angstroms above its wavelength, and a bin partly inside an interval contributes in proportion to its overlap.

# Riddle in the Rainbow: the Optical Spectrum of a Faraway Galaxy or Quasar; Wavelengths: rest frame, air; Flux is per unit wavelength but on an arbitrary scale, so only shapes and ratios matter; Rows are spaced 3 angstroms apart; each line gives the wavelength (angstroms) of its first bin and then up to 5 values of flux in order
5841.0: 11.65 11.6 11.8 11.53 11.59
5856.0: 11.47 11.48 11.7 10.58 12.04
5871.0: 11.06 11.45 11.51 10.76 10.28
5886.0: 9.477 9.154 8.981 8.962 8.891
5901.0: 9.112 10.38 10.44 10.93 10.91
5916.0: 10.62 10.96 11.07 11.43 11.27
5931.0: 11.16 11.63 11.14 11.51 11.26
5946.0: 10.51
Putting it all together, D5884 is 3.7 angstroms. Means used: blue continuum 11.4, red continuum 11.2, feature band 10.2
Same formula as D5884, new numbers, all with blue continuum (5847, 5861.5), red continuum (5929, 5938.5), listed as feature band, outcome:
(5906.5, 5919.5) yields 0.7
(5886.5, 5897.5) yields 2.3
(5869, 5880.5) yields 0.2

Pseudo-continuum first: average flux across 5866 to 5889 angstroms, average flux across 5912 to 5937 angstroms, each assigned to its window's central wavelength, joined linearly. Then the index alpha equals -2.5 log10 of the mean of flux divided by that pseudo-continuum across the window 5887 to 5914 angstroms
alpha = 0.131 mag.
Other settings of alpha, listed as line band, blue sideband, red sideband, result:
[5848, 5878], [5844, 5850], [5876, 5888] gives -0.03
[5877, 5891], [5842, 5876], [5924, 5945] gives 0.14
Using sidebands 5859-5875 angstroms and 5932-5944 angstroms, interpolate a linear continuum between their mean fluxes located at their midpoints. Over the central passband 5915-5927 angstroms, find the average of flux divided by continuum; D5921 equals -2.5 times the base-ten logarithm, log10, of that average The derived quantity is 0.03 mag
